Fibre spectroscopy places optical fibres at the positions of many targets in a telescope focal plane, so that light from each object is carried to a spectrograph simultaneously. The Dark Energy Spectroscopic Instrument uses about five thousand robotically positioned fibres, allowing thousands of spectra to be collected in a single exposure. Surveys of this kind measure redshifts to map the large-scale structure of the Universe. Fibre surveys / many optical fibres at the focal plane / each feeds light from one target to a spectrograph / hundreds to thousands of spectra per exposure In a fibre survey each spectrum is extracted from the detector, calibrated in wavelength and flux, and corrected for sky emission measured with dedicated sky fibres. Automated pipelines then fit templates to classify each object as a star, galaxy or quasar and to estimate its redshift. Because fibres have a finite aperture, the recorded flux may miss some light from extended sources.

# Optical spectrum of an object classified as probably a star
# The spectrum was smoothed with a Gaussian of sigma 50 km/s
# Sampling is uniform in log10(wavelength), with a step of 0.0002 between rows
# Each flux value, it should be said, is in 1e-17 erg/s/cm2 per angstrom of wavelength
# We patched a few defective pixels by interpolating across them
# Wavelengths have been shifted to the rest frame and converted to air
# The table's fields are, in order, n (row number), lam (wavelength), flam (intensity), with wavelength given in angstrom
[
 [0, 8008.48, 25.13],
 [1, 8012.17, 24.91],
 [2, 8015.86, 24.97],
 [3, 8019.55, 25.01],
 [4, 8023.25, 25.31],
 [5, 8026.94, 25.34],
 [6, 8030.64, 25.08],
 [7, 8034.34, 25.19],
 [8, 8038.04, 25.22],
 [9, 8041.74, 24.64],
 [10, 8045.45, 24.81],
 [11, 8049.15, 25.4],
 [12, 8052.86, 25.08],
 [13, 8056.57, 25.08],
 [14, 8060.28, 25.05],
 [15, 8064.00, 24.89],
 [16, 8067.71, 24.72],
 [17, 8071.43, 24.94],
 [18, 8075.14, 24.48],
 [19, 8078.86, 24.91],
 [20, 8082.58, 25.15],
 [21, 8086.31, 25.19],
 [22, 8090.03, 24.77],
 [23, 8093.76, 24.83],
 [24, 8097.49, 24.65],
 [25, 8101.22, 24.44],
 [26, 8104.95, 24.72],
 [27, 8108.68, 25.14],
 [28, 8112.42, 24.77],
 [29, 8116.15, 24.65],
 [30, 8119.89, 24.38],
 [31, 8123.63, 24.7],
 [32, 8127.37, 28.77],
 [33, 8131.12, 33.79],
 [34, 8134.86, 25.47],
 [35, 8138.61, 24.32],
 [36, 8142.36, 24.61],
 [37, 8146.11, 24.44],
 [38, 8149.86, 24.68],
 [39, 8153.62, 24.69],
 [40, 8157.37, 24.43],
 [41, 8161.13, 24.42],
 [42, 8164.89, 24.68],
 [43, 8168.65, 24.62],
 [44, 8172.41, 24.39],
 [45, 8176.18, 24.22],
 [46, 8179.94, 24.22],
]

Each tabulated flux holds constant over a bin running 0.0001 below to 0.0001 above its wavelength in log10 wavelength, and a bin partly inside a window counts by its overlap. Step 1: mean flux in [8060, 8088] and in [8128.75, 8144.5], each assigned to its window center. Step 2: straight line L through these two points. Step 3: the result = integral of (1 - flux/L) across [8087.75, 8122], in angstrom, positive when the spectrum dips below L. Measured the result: 1.64 angstrom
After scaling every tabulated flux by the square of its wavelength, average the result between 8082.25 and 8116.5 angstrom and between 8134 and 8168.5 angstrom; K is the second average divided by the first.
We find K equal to 1.0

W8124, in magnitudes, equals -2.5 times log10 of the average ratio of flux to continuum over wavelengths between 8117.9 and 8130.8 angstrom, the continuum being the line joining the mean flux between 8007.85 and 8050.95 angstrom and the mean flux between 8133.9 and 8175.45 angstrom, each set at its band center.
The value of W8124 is -0.09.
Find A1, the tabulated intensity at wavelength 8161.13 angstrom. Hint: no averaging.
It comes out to 24.42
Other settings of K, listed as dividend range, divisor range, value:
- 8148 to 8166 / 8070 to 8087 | 1.01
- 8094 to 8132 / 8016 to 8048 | 1.05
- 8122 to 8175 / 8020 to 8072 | 1.05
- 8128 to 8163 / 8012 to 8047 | 1.06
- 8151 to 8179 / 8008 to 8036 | 1.01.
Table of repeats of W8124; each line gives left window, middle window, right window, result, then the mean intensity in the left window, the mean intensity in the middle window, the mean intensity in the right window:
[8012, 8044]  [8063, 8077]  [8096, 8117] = 0.006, 25.1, 24.8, 24.7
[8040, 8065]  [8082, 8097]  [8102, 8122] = -0.005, 25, 24.9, 24.7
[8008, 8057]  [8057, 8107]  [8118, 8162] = 0.024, 25.1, 24.8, 25.8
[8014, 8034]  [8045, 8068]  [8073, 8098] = -0.002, 25.1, 25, 24.9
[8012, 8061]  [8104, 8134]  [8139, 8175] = -0.072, 25.1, 26.4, 24.5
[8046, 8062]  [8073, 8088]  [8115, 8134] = 0.043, 25.1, 24.9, 27.3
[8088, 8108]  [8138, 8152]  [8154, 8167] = 0.003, 24.7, 24.5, 24.5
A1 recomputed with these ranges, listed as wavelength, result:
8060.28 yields 25.05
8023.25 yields 25.31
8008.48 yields 25.13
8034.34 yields 25.19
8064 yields 24.89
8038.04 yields 25.22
